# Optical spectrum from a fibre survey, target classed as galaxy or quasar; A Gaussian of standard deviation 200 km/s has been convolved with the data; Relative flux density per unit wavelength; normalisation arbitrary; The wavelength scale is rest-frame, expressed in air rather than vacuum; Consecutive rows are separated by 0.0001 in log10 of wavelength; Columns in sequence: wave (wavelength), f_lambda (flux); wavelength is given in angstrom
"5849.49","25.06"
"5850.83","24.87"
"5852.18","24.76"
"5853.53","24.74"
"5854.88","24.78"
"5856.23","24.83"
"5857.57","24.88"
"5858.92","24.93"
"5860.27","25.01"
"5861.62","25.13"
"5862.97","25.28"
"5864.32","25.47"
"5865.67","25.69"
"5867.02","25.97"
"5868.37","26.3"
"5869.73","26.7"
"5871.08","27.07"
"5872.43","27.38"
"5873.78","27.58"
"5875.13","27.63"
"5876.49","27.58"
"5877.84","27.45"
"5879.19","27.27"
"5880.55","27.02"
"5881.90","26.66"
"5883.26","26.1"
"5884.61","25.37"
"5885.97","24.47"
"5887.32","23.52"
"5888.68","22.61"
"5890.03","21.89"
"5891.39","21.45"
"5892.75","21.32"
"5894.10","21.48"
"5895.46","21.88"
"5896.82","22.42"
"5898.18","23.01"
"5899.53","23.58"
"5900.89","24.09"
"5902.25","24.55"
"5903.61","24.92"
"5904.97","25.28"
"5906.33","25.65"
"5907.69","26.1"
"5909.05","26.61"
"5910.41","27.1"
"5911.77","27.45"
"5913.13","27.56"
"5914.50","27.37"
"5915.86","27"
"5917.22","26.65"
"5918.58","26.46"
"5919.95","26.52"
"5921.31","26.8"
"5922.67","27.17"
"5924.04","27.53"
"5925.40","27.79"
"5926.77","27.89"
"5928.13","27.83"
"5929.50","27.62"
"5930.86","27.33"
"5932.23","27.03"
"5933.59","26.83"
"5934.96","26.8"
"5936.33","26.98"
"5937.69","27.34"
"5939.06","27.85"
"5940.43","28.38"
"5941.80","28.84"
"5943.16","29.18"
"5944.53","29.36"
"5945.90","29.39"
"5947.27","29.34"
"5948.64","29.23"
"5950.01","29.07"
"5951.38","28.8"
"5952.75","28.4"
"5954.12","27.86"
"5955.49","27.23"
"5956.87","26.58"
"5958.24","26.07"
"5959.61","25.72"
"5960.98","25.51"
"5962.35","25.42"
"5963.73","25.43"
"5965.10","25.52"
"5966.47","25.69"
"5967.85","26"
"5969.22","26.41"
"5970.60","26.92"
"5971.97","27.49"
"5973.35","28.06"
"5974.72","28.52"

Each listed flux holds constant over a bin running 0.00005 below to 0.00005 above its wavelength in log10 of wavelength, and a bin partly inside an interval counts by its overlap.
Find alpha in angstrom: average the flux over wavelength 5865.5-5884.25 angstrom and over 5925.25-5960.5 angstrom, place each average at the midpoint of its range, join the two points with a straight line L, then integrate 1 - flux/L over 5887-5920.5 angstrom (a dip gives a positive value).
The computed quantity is 3.2 angstrom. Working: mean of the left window 26.9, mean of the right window 27.9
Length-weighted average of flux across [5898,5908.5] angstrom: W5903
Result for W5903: 24.8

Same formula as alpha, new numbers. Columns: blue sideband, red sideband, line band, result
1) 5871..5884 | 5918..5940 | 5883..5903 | 3.0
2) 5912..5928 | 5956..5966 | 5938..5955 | -1.6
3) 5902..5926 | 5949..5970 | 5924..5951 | -1.5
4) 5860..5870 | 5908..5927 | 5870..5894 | 0.7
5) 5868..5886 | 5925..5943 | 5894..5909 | 1.7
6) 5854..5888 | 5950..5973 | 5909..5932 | -0.8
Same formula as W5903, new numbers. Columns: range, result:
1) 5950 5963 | 27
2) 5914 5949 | 27.7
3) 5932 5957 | 28.2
